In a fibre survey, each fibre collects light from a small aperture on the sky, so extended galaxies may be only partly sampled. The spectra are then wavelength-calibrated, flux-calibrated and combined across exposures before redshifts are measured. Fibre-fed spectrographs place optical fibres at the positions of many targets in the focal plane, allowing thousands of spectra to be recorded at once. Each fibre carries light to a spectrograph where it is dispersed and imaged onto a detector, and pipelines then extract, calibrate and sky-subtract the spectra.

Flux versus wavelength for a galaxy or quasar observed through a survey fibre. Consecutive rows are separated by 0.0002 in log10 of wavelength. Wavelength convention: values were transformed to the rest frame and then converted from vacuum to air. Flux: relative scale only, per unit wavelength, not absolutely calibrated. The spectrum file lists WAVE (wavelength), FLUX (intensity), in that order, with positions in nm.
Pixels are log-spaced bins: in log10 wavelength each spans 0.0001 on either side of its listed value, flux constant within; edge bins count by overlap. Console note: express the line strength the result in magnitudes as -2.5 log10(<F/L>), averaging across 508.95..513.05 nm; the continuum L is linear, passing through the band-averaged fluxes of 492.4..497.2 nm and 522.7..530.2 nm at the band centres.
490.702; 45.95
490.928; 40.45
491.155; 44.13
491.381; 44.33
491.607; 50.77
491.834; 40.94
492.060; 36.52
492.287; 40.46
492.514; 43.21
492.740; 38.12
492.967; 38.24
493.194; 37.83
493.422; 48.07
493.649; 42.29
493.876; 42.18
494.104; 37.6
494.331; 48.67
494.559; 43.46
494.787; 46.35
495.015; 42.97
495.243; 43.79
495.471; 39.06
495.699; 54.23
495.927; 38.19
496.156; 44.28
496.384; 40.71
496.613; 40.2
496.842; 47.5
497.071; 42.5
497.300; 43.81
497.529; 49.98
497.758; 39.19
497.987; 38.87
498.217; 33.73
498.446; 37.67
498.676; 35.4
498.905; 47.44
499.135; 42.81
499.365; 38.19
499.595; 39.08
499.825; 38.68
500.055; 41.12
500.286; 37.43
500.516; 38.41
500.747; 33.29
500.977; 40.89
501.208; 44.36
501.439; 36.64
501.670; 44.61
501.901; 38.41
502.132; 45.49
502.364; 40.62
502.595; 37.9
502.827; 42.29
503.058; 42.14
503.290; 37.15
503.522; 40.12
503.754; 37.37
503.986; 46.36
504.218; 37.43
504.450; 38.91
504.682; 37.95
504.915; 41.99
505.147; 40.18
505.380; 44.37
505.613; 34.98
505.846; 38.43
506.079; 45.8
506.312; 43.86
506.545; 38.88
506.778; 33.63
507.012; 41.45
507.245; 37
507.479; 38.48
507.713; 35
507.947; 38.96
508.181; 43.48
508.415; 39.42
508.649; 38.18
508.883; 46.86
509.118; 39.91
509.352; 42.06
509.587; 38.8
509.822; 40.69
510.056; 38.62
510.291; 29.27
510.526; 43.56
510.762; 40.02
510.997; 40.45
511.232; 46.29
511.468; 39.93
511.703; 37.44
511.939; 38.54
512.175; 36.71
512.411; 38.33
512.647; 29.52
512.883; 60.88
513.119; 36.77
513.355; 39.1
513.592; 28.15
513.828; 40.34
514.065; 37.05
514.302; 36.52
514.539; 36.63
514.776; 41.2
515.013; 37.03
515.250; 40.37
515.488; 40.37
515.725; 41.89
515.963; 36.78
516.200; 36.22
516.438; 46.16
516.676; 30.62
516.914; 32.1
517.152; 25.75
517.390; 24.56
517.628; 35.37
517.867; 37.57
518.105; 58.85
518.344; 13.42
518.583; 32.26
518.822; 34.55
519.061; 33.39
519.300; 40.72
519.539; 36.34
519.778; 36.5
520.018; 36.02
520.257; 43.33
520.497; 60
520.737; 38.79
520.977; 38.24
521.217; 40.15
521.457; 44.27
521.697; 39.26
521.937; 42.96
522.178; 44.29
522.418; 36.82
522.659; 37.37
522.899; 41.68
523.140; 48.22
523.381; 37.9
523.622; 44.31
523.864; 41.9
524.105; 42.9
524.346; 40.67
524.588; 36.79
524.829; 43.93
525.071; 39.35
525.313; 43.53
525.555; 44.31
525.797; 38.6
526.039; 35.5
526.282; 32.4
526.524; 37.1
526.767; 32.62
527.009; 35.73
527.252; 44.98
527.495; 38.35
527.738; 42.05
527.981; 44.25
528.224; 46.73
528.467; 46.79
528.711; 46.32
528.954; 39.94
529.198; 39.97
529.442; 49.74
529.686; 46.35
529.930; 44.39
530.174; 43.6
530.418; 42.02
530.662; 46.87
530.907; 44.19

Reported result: 0.06 mag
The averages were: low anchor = 42.8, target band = 40.1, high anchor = 41.6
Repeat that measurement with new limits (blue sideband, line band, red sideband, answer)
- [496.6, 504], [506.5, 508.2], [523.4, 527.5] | 0.06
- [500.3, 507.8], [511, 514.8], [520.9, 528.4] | 0.03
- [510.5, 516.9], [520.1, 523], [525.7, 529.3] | -0.07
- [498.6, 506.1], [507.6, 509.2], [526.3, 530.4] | 0.01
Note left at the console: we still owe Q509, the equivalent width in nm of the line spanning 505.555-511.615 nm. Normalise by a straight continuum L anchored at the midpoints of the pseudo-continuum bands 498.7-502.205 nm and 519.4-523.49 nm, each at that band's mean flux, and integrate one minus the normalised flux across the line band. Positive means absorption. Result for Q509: 0.13 nm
